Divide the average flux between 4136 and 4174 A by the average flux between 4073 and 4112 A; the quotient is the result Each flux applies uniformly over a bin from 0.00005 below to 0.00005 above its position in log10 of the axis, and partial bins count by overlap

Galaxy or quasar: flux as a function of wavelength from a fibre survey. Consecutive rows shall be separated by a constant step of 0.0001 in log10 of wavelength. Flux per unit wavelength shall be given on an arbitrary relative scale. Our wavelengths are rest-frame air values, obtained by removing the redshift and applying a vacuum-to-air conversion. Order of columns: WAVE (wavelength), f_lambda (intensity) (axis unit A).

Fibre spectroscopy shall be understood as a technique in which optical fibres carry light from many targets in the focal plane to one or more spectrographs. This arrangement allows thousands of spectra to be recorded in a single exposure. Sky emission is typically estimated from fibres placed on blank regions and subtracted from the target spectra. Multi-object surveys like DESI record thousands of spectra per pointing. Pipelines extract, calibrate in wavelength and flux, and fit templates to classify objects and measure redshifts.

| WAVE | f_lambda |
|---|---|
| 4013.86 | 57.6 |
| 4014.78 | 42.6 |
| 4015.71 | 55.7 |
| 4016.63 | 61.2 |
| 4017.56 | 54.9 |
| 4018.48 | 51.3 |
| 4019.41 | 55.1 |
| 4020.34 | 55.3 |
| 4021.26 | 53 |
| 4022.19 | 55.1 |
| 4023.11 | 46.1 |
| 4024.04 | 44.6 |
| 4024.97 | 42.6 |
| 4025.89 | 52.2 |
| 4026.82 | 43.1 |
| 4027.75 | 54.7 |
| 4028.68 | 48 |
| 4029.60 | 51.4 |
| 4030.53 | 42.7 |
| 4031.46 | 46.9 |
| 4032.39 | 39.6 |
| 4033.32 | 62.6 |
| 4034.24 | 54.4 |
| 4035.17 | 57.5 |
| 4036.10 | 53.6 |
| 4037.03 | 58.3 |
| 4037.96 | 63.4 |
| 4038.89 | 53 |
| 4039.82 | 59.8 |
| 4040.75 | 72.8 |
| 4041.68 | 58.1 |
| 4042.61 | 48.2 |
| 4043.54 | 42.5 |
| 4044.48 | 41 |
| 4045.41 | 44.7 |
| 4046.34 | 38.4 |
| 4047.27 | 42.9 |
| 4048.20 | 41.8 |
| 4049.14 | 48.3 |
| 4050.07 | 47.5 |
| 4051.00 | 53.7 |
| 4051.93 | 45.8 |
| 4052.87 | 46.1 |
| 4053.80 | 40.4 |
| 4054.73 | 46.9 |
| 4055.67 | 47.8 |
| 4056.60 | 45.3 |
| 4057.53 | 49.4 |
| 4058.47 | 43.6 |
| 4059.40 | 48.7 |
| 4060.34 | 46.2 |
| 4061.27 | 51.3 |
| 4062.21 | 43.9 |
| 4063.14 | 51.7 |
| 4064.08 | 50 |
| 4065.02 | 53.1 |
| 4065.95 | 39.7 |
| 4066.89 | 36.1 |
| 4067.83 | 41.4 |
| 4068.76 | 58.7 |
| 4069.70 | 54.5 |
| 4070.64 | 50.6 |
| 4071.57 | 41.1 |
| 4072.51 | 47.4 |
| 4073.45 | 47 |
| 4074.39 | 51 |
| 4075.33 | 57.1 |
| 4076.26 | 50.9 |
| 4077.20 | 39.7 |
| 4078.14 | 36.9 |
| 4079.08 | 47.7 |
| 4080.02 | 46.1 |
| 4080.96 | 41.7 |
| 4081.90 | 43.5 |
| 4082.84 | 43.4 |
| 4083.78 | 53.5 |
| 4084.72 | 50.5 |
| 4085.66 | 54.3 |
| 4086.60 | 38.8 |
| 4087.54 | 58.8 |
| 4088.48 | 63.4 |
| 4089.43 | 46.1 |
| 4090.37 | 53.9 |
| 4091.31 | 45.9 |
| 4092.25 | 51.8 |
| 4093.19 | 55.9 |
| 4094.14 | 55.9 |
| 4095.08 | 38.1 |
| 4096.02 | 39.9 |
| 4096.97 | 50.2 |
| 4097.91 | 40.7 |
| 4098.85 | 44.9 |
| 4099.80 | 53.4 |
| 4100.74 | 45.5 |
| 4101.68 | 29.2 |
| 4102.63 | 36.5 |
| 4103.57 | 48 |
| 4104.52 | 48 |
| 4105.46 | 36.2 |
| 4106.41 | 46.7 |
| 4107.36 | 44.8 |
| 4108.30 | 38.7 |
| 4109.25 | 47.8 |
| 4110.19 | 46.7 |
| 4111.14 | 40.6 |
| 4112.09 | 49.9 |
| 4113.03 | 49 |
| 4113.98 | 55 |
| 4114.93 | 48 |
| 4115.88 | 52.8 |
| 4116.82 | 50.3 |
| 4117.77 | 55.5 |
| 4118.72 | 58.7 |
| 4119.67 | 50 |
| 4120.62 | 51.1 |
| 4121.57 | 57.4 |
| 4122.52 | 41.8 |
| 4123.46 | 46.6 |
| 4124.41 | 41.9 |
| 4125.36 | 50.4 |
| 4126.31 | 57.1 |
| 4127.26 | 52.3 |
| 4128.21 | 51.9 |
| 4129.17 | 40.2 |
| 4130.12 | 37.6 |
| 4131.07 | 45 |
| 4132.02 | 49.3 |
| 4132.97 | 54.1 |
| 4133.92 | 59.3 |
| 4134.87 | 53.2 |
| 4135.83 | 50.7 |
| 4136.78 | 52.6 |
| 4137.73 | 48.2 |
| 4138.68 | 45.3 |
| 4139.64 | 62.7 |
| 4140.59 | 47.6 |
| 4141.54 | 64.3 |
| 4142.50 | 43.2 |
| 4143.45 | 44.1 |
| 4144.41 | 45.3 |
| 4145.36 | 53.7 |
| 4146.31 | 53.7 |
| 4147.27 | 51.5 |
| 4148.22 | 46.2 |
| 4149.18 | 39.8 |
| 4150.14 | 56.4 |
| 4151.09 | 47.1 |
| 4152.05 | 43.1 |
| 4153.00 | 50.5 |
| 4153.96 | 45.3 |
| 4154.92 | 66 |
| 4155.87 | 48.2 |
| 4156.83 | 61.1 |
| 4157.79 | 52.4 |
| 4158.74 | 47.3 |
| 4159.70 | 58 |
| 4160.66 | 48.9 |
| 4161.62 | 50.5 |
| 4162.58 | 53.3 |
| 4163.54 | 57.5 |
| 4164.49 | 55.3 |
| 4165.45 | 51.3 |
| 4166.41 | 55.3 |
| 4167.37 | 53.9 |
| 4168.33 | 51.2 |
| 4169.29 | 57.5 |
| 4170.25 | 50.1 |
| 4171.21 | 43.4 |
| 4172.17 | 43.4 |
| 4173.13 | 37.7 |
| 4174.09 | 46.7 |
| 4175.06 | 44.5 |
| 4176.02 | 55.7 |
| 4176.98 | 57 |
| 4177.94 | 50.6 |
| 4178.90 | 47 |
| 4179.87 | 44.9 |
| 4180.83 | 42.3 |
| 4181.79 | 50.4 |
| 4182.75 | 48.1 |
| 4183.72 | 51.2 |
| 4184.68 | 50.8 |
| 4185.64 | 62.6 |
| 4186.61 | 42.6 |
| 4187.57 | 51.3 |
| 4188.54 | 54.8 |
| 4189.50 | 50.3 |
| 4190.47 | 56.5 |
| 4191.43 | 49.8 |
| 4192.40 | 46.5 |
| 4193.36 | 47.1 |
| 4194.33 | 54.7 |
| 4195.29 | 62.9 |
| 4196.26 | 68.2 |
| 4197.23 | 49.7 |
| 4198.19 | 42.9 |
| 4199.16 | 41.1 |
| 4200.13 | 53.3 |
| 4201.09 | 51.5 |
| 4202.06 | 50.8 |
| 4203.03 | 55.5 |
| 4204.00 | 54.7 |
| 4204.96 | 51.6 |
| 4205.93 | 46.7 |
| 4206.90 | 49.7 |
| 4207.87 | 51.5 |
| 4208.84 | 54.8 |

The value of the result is 1.1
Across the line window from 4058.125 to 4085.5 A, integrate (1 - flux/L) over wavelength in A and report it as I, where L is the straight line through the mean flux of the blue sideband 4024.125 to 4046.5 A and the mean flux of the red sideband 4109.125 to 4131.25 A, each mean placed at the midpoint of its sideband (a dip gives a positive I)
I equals 1.7 A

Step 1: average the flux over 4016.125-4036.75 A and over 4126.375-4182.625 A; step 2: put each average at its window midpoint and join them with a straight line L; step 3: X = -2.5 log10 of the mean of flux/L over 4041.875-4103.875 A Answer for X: 0.090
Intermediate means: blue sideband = 51.3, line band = 46.8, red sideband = 50.3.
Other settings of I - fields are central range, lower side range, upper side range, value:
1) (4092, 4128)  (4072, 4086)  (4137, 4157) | 0.9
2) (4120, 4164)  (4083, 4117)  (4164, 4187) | -1.6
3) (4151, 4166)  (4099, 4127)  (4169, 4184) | -1.4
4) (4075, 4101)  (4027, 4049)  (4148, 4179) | 1.4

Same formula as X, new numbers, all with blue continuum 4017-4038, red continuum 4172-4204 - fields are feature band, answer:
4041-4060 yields 0.11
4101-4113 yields 0.18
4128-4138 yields 0.03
